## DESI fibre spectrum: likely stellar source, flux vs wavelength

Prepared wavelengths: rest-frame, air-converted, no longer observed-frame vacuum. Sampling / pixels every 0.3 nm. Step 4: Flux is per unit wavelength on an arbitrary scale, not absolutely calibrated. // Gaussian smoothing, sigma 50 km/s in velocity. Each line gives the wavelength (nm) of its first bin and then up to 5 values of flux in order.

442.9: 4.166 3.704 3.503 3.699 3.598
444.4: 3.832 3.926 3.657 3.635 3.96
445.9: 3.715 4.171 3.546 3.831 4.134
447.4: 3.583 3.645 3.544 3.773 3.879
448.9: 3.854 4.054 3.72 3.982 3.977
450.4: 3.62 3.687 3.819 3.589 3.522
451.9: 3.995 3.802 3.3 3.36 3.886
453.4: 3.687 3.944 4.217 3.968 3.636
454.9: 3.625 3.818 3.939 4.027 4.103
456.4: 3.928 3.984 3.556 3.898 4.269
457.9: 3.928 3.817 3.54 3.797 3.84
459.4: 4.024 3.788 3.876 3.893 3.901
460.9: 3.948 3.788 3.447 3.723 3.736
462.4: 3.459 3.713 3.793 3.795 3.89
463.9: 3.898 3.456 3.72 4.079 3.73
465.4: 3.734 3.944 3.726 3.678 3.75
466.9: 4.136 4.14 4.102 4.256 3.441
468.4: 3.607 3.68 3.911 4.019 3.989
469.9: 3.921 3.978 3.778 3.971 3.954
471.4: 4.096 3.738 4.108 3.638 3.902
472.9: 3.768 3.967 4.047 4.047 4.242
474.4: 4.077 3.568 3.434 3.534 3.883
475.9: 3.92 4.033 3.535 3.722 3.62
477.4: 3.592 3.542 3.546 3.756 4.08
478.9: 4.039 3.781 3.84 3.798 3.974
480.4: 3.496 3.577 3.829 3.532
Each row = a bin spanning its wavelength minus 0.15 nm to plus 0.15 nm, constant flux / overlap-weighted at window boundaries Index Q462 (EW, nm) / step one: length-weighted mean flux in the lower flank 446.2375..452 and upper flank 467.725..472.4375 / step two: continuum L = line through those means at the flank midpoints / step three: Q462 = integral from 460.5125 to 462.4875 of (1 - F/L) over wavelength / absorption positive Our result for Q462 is 0.06 nm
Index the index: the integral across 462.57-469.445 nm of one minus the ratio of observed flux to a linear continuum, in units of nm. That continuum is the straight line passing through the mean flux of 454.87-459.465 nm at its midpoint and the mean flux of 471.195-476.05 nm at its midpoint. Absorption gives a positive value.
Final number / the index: 0.078 nm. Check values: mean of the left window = 3.88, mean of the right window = 3.87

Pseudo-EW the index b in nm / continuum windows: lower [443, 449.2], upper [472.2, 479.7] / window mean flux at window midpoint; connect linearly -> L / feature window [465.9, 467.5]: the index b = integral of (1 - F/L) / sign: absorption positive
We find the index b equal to -0.05 nm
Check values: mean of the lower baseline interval 3.77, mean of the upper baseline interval 3.81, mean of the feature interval 3.91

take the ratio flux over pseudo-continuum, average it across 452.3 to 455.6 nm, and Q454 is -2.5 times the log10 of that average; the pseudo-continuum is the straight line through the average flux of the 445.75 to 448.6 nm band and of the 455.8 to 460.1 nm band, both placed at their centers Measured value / 0.02 mag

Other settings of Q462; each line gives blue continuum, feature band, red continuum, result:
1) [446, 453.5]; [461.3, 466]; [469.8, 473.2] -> 0.131 nm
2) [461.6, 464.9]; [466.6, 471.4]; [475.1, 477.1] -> -0.230 nm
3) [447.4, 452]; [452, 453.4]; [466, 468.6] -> 0.065 nm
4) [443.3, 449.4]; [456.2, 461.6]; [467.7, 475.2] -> -0.033 nm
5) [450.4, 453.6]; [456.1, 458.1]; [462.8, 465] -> -0.115 nm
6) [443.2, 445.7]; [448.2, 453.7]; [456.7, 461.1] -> 0.043 nm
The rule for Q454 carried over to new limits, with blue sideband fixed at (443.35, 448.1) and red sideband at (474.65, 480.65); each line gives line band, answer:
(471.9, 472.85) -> -0.03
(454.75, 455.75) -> -0.02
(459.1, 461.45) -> -0.04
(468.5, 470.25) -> -0.05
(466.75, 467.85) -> -0.11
